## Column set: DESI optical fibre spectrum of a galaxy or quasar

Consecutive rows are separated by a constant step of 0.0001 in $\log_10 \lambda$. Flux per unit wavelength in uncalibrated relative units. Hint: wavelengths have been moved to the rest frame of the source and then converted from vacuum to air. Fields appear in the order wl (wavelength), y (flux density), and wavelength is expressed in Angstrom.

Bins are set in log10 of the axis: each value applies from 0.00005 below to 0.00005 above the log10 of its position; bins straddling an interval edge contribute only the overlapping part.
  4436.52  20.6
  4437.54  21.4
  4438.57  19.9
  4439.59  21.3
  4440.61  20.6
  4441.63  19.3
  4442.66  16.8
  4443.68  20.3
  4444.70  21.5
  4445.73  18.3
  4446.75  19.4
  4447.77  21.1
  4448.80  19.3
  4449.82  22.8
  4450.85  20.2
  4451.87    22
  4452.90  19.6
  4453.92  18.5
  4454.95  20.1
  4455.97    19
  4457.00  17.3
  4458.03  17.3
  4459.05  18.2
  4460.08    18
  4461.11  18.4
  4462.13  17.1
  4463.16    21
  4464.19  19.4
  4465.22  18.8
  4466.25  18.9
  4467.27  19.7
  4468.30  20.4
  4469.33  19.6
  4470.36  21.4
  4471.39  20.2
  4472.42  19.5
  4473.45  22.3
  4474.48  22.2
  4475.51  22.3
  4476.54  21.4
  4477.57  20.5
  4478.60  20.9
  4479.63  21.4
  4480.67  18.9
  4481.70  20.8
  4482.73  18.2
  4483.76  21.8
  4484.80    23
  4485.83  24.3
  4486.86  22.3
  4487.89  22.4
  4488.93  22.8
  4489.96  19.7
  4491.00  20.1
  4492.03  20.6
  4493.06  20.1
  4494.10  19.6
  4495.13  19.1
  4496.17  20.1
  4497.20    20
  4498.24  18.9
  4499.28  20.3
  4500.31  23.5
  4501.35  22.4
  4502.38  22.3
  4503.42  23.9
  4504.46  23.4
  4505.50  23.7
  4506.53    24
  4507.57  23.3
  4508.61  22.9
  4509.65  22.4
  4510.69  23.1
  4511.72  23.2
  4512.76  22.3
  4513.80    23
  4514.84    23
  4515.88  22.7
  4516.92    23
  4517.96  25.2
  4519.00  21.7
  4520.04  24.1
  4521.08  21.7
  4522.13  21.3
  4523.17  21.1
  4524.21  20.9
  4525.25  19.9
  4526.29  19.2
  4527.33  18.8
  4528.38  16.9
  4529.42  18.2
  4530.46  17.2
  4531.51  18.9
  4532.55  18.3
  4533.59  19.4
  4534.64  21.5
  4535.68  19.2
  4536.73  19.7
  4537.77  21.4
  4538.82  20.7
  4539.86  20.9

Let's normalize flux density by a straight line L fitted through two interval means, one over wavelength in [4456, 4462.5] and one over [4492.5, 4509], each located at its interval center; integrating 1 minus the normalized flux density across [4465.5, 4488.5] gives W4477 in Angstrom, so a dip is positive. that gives -1.79 Angstrom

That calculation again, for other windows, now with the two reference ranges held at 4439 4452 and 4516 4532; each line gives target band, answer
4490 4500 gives 0.2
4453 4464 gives 0.9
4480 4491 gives -0.5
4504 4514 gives -1.3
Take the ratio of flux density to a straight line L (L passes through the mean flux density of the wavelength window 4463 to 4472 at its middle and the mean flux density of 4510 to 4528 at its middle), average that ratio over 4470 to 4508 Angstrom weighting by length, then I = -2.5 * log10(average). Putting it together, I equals -0.03 mag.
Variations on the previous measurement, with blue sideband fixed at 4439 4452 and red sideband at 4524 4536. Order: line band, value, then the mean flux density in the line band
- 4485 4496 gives -0.08 mag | 21.1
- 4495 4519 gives -0.16 mag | 22.5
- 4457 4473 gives 0.04 mag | 19.1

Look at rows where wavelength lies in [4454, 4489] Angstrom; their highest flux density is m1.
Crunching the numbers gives 24.3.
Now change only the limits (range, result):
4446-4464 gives 22.8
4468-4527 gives 25.2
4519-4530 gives 24.1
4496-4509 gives 24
